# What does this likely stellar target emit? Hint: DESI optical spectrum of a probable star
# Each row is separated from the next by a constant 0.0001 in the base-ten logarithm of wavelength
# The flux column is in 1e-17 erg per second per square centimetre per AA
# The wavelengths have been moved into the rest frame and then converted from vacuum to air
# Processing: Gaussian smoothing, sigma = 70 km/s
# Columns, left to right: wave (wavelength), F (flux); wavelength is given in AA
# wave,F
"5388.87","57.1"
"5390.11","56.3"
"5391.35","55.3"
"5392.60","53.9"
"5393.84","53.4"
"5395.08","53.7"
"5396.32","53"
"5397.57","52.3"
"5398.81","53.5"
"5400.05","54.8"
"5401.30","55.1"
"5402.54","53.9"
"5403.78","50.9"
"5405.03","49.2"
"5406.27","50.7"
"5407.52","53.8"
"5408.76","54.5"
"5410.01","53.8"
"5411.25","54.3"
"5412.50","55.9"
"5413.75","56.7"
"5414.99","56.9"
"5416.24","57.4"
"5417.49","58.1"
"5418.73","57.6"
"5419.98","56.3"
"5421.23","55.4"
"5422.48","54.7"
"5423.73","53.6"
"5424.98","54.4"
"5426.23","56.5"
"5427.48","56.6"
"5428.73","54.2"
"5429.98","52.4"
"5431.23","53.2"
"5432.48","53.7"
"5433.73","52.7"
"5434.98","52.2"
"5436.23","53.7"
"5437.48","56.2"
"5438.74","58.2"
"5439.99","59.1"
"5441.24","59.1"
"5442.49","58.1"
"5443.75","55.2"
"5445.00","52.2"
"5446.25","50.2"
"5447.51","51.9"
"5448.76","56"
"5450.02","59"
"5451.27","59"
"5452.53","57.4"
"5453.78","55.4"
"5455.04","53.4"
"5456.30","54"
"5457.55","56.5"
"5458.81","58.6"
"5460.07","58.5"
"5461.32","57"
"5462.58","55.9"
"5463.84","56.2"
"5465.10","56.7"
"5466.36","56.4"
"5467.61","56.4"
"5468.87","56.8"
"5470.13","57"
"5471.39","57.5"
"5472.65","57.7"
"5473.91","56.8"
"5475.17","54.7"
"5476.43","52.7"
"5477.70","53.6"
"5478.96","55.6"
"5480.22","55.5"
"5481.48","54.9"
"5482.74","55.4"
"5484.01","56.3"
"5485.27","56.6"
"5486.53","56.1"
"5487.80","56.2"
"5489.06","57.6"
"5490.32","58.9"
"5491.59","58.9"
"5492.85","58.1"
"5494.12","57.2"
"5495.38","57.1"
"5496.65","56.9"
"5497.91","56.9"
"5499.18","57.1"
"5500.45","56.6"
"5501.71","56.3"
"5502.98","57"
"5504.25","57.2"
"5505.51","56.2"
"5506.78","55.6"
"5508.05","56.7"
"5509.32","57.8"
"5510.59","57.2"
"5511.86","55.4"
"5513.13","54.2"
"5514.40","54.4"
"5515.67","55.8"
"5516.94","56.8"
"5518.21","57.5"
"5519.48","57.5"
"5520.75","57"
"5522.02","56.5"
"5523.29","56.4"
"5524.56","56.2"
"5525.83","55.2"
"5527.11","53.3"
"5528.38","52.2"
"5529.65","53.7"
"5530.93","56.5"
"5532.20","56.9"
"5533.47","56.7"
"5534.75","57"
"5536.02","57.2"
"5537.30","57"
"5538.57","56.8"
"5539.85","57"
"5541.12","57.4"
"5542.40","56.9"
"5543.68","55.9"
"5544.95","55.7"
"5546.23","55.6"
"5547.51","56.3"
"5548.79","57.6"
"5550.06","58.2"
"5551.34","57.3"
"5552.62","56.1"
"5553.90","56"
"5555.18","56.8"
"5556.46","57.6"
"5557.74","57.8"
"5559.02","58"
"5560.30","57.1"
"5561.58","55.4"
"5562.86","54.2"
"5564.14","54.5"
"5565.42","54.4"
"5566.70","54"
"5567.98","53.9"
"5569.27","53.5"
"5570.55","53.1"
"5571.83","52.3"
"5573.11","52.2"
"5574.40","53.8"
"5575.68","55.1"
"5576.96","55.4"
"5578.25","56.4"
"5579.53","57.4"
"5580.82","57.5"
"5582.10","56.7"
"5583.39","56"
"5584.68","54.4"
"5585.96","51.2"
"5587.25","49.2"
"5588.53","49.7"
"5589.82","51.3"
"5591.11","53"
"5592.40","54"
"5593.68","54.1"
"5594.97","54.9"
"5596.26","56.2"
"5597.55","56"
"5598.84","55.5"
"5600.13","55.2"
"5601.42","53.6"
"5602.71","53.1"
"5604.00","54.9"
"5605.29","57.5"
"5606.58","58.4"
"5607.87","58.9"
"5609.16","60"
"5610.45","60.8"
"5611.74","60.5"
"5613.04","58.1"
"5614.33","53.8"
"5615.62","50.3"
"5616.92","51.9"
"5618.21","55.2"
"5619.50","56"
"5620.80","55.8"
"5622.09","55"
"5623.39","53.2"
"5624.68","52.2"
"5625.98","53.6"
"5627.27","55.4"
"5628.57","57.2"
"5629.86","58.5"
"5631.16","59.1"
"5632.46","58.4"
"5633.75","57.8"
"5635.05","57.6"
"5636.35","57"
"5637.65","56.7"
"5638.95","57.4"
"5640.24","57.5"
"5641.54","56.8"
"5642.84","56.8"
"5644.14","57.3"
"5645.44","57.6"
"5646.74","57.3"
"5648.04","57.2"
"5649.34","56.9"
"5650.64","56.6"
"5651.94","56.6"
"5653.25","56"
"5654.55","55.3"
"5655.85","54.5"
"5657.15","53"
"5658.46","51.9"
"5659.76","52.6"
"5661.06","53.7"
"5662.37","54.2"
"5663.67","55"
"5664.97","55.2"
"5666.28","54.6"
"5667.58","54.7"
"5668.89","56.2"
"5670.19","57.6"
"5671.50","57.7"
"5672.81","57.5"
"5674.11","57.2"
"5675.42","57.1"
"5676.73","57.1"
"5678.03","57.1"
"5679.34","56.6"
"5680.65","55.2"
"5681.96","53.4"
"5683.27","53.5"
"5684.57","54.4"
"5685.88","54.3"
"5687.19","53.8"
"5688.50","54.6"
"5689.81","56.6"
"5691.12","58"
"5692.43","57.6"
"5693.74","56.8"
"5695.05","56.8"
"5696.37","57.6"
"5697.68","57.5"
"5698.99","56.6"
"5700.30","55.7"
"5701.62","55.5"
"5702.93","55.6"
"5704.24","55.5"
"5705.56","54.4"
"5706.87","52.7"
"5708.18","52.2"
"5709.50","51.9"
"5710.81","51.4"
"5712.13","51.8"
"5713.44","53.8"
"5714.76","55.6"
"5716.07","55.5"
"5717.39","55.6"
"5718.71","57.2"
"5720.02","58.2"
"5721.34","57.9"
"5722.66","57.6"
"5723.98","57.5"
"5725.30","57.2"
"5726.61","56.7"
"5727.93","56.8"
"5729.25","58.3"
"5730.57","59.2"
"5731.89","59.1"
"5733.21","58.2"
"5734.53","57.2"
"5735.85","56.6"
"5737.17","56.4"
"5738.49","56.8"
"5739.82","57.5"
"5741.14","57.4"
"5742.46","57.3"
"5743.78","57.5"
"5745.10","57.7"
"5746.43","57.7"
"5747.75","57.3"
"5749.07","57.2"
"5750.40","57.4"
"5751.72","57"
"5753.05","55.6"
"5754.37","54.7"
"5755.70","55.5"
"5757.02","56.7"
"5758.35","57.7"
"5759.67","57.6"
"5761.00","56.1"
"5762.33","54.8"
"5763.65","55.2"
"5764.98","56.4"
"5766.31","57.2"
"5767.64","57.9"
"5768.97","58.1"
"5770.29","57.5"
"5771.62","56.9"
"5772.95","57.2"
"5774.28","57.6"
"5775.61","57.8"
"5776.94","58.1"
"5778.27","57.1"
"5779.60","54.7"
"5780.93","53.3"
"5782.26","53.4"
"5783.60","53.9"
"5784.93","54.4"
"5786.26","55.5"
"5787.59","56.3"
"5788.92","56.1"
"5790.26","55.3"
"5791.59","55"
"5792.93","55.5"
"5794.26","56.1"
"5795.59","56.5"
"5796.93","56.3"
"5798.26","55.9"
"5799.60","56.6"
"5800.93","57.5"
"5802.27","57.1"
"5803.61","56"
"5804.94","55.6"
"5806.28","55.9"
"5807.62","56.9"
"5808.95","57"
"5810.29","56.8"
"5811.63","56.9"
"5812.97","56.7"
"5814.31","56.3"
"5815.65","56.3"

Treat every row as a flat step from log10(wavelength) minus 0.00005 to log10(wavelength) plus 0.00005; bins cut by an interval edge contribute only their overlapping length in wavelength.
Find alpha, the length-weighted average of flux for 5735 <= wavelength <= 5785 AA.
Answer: 56.6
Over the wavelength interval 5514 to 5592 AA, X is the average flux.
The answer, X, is 55.4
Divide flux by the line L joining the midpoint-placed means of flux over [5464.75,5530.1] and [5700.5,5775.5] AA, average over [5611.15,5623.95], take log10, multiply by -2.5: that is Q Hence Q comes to 0.027 mag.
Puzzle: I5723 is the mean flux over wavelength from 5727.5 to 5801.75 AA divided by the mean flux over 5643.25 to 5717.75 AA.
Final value 1.02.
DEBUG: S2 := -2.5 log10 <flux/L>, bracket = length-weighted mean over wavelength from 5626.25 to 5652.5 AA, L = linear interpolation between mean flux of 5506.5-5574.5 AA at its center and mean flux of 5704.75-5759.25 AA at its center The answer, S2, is -0.022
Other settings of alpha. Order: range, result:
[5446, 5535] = 56.2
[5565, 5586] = 54.6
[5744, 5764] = 56.6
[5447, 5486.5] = 56.1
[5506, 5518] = 56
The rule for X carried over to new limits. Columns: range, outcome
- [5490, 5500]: 57.5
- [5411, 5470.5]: 55.8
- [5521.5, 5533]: 55.2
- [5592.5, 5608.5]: 55.6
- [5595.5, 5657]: 56.3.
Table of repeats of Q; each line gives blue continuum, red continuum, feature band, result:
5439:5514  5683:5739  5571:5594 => 0.05 mag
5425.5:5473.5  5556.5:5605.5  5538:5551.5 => -0.04 mag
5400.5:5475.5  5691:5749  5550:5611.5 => 0.01 mag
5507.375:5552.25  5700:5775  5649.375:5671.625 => 0.03 mag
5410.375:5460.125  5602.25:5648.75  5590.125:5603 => 0.04 mag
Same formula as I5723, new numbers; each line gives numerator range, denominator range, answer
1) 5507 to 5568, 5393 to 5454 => 1.02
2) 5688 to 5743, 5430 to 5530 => 1.00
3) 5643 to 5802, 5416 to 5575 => 1.00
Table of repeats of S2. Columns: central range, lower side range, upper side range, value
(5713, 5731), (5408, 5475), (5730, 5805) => -0.01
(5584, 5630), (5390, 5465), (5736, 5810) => 0.02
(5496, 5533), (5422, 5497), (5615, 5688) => -0.01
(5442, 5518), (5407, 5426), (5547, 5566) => 0.00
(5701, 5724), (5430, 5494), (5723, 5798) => 0.03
